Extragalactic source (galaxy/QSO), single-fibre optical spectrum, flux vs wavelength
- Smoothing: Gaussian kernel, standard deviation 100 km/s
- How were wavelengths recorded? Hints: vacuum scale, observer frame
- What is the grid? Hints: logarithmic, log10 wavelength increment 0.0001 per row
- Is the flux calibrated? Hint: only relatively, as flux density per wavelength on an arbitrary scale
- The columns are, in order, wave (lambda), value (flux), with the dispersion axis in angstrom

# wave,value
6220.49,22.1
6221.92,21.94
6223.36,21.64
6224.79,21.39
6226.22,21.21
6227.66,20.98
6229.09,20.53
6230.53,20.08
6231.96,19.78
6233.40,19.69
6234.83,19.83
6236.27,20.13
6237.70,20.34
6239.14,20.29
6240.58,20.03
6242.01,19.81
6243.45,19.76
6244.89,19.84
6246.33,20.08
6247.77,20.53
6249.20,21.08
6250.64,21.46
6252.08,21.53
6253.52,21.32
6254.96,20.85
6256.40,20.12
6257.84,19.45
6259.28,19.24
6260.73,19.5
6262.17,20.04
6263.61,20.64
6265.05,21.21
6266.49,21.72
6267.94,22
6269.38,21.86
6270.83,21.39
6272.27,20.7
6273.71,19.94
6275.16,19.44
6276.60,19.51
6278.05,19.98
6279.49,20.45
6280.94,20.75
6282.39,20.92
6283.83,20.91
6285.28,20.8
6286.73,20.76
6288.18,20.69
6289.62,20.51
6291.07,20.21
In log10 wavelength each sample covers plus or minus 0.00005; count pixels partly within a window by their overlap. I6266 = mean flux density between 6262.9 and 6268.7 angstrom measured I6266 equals 21.4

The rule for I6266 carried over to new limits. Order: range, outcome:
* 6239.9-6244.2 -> 19.9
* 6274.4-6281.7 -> 20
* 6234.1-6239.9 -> 20.1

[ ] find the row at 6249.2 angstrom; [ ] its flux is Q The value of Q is 21.08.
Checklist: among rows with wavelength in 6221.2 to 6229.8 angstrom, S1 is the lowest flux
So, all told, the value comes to 20.53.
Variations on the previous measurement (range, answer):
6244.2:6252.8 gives 19.84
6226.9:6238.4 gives 19.69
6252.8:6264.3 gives 19.24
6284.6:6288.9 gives 20.69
